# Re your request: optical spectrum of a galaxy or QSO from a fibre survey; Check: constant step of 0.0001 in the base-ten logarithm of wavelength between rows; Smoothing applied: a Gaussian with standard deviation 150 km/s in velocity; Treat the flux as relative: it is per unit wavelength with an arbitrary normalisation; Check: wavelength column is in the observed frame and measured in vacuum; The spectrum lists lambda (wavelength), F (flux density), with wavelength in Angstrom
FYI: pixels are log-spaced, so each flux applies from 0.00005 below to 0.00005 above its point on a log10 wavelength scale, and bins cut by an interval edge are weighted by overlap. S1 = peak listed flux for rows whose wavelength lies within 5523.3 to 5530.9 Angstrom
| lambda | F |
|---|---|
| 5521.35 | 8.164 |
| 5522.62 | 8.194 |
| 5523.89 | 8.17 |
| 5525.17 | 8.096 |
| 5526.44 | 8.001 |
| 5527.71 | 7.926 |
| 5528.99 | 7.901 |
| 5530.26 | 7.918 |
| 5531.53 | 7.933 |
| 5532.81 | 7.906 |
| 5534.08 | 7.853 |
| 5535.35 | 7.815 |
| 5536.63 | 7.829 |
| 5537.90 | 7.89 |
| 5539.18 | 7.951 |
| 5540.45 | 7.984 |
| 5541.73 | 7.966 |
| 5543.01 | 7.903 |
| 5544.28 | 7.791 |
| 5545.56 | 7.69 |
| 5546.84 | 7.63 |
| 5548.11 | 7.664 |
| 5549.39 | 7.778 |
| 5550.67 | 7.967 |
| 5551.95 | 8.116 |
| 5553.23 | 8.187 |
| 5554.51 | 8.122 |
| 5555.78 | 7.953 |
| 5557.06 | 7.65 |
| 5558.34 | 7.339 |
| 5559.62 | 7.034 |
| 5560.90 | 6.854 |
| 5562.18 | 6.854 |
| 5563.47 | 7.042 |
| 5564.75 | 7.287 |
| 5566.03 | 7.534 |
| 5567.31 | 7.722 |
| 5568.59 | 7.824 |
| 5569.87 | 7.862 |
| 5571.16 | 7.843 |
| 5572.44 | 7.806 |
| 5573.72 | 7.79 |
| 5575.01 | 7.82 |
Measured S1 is 8.17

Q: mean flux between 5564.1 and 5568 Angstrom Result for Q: 7.53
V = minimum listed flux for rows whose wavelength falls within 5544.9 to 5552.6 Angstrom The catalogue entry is 7.63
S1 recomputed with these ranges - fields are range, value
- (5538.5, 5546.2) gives 7.984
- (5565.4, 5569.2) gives 7.824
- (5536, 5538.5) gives 7.89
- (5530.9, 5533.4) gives 7.933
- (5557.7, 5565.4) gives 7.339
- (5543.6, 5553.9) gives 8.187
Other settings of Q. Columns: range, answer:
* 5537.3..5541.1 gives 7.94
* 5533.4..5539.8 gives 7.87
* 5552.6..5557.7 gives 7.99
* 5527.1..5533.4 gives 7.91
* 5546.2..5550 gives 7.7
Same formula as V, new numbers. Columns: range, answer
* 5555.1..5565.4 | 6.854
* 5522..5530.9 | 7.901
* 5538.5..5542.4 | 7.951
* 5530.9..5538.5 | 7.815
